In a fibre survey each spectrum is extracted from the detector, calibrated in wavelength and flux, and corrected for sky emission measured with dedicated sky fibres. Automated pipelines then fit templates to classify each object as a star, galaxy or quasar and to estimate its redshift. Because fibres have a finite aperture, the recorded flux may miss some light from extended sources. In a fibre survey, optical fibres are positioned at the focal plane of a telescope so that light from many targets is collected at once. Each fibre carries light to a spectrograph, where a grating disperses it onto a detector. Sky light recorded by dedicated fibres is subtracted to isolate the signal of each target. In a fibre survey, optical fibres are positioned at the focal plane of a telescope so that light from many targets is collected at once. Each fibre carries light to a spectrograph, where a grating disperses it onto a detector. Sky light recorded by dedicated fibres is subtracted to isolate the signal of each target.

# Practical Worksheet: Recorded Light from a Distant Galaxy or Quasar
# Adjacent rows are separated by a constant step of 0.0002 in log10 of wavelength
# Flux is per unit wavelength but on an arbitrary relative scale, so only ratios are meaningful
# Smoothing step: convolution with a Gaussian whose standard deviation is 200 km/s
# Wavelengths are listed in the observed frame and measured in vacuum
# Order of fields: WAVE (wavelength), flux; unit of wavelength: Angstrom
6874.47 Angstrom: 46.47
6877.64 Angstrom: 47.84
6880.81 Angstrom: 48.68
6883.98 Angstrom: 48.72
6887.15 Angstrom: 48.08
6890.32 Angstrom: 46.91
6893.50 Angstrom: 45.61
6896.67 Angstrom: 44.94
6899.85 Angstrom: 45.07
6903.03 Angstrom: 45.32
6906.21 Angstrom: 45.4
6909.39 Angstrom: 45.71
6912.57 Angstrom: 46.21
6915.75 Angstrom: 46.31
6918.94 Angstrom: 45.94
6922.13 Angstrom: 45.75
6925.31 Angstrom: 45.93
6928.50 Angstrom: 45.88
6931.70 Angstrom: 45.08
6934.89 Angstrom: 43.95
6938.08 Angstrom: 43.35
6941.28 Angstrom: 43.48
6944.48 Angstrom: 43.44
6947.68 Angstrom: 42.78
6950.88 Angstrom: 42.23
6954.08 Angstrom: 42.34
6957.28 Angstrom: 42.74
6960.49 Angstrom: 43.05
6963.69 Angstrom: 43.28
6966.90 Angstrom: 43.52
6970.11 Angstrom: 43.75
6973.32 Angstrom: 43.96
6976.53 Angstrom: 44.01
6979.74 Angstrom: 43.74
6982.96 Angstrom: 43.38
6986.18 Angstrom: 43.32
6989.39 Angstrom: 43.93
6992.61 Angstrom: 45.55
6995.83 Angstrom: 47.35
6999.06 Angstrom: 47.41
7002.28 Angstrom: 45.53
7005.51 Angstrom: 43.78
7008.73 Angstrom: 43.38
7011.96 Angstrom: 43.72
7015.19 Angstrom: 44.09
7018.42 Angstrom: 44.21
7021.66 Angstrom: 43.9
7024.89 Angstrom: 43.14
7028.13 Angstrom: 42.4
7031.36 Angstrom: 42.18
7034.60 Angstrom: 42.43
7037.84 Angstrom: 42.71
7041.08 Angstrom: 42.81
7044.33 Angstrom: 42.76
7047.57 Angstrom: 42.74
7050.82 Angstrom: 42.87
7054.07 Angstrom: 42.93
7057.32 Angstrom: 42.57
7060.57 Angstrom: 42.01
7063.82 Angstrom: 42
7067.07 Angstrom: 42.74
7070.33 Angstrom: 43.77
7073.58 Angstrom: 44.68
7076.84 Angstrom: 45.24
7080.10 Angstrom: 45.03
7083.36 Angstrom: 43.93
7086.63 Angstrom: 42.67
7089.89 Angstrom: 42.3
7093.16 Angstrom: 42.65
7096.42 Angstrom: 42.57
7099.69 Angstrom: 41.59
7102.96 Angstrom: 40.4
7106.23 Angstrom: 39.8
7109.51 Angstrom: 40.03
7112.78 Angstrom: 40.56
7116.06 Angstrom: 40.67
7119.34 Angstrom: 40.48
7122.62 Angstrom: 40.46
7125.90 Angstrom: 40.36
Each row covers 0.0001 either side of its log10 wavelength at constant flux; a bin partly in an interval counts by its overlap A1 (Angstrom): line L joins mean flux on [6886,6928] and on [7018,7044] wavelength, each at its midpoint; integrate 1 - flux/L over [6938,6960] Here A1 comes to 1.0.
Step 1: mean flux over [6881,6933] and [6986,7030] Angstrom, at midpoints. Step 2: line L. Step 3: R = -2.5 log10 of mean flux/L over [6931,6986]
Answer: 0.046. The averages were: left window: 46.1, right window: 44.4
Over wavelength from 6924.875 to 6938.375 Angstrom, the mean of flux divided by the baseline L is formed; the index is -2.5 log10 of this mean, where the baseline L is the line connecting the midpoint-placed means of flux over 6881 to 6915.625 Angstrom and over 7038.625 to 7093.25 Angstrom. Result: 0.019 mag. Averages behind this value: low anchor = 46.3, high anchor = 43.2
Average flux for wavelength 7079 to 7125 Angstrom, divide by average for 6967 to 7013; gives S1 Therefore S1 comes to 0.9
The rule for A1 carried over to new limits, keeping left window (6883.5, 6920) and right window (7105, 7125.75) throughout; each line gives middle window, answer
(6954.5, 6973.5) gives 0.5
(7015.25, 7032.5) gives -0.2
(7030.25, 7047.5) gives -0.1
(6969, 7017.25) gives -0.9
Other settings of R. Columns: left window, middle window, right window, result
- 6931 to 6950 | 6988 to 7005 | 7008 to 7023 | -0.05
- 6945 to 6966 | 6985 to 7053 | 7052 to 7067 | -0.03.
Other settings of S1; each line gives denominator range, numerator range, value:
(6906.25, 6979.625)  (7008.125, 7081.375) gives 0.98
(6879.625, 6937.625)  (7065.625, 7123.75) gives 0.92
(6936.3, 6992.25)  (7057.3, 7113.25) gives 0.98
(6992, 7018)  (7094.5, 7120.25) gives 0.91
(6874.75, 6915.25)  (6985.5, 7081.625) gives 0.94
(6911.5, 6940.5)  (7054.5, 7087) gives 0.96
